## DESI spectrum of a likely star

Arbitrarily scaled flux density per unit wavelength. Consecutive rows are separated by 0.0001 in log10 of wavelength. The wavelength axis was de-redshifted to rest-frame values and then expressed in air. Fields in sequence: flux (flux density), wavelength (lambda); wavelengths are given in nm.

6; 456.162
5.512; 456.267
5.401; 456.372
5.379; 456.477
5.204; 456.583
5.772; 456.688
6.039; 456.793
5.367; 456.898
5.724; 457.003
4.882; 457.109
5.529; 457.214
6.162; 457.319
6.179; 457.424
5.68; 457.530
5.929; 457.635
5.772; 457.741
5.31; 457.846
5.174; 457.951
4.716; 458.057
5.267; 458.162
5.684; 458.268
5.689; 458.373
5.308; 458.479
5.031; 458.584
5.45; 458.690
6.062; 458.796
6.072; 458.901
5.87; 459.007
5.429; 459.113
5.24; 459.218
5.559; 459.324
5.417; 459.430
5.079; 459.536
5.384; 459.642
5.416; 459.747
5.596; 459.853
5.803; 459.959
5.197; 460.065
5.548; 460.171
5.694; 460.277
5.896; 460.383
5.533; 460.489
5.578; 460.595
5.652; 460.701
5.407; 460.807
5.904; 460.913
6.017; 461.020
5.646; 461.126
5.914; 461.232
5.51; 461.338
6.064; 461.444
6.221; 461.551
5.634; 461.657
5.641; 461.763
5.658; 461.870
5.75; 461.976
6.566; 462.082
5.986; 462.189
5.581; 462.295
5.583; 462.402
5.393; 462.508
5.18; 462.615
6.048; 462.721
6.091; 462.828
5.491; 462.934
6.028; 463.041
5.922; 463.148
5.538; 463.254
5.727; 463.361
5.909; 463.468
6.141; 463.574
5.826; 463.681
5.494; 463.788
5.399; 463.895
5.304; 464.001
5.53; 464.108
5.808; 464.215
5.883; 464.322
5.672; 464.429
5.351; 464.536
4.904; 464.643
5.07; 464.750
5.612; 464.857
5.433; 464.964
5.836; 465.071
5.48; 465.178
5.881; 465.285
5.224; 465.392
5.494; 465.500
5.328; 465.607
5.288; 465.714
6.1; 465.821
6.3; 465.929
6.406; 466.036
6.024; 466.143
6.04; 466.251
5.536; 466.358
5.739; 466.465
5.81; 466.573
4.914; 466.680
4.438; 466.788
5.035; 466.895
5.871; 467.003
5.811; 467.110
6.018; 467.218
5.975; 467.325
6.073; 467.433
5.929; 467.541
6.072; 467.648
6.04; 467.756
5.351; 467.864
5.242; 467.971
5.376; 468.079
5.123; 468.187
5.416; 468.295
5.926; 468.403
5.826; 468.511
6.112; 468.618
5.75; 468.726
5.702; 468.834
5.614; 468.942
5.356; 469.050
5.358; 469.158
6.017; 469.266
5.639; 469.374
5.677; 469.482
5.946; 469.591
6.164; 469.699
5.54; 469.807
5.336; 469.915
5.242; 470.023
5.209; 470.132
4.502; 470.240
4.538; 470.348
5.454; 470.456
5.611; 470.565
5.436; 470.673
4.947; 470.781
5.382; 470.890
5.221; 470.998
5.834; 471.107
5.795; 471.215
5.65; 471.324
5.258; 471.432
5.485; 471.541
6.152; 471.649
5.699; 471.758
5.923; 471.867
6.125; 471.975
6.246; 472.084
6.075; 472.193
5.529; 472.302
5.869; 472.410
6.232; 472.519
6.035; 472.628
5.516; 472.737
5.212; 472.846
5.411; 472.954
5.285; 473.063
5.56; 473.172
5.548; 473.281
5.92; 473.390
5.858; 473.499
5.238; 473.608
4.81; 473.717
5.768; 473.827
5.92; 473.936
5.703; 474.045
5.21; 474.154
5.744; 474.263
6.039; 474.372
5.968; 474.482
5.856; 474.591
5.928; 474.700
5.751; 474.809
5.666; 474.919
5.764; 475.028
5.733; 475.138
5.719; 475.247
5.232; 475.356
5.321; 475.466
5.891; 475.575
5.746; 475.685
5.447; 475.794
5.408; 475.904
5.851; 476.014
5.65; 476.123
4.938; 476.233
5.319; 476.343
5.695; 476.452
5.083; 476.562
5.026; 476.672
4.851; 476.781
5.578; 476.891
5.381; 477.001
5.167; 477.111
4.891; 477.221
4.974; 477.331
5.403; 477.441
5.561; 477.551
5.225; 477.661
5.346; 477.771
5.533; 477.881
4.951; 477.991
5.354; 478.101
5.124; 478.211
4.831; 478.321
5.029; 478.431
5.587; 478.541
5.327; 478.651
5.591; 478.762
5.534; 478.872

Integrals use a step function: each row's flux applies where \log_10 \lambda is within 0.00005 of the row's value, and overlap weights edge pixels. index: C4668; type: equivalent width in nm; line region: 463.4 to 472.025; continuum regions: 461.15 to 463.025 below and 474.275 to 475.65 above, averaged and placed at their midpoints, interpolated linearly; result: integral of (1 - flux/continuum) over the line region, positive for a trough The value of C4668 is 0.25 nm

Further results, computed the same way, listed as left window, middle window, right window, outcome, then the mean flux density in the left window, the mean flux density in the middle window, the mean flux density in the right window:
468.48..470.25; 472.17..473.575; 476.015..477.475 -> -0.06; 5.61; 5.68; 5.25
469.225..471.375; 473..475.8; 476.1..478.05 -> -0.17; 5.45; 5.64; 5.25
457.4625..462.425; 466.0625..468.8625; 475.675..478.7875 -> -0.10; 5.62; 5.67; 5.3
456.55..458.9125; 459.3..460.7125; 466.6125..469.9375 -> 0.01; 5.56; 5.52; 5.64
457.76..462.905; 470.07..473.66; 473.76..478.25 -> -0.03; 5.62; 5.57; 5.48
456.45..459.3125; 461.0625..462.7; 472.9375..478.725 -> -0.07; 5.55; 5.76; 5.45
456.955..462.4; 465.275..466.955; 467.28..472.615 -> 0.01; 5.63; 5.59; 5.63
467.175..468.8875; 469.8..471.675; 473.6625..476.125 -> 0.12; 5.75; 5.35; 5.66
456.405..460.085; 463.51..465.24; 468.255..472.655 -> 0.01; 5.53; 5.55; 5.63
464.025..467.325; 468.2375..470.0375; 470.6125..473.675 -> -0.02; 5.6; 5.69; 5.66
